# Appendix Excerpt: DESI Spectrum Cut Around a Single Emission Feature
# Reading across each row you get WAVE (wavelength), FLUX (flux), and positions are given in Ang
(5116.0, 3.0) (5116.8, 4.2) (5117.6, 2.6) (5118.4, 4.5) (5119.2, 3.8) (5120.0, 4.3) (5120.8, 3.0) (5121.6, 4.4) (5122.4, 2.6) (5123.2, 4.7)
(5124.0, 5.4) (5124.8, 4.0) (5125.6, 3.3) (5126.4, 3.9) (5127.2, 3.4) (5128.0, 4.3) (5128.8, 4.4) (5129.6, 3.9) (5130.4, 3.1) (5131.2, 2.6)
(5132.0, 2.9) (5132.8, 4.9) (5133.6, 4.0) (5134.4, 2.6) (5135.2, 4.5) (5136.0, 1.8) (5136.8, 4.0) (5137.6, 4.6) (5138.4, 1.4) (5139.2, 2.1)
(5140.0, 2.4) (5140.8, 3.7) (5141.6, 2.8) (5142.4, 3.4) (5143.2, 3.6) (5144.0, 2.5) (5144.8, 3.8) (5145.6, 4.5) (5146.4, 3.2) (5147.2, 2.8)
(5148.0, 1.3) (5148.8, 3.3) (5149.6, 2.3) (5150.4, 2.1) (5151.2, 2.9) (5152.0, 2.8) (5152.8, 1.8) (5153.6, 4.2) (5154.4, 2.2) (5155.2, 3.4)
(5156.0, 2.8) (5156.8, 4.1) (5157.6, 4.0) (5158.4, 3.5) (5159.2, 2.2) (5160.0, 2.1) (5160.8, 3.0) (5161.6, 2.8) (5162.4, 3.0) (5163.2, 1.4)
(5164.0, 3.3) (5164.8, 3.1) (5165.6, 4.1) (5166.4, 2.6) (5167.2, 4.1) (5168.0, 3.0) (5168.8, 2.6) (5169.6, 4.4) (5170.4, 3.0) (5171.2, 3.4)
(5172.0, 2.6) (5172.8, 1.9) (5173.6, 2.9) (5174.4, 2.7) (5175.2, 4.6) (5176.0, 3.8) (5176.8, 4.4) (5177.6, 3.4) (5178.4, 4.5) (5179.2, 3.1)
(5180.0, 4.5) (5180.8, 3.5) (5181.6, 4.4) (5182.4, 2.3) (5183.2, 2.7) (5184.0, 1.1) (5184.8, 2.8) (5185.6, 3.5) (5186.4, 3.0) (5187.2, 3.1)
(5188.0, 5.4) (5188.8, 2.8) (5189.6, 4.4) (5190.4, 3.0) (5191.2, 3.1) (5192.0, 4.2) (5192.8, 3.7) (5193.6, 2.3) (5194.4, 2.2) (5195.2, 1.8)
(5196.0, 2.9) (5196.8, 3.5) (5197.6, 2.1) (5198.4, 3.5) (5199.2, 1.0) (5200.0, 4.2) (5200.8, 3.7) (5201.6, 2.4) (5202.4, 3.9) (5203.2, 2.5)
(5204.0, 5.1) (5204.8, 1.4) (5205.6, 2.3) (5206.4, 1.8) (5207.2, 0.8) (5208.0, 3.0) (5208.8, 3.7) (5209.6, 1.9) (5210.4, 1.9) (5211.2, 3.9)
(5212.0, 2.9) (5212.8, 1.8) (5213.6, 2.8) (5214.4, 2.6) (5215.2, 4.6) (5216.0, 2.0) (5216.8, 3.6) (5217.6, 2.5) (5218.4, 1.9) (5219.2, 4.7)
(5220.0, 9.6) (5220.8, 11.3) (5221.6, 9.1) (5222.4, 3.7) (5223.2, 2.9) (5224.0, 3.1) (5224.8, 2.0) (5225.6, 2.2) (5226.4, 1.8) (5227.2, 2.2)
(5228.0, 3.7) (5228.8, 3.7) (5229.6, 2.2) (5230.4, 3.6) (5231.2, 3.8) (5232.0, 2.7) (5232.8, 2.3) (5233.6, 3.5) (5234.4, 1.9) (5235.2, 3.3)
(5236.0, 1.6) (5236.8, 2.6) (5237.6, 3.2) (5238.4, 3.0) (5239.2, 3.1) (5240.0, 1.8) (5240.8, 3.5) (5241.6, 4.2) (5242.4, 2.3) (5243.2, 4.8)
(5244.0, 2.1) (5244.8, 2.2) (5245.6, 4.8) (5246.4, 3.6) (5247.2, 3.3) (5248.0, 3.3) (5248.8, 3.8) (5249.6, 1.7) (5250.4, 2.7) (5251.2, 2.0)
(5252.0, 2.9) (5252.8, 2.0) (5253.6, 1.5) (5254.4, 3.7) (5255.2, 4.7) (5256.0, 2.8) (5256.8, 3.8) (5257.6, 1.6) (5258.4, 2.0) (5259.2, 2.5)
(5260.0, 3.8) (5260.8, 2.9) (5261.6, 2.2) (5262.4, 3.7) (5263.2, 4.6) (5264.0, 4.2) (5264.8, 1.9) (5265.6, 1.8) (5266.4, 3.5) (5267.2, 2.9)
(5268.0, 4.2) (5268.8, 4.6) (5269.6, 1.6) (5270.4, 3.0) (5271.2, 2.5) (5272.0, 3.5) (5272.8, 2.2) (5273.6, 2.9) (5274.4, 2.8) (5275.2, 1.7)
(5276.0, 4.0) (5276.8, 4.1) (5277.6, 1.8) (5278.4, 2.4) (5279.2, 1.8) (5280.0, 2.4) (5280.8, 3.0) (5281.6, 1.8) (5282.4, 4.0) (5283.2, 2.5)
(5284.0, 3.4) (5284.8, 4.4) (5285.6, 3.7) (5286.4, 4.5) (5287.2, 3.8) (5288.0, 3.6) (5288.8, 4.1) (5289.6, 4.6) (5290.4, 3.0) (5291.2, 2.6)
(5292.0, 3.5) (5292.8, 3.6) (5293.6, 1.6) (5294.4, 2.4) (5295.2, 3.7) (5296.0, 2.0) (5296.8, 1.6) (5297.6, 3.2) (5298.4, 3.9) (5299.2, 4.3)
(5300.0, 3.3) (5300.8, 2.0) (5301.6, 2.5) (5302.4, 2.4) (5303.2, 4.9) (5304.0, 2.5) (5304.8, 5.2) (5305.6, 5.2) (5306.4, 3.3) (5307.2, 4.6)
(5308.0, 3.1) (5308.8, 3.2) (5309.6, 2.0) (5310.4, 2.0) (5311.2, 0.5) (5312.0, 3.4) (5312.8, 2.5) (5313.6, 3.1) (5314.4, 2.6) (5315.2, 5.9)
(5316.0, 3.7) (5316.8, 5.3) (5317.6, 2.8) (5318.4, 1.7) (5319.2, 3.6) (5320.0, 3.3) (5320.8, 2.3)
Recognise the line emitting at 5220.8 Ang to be H-gamma 4340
